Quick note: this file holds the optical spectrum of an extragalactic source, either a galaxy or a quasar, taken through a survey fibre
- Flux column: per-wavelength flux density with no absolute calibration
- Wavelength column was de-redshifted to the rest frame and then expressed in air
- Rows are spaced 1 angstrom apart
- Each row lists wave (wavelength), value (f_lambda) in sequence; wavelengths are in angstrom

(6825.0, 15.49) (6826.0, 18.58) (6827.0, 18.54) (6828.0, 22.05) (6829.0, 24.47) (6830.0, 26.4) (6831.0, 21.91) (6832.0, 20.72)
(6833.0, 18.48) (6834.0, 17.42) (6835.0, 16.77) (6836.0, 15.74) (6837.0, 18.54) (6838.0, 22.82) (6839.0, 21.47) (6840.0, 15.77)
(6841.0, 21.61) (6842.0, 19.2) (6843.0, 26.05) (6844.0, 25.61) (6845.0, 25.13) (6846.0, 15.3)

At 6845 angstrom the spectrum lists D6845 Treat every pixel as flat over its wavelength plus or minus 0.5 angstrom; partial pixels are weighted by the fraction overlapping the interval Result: 25.13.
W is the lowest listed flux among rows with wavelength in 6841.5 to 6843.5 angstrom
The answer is 19.2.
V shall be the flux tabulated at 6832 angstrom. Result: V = 20.72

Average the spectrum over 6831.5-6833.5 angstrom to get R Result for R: 19.6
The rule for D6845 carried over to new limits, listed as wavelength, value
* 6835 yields 16.77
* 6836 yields 15.74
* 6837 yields 18.54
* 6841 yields 21.61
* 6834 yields 17.42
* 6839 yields 21.47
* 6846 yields 15.3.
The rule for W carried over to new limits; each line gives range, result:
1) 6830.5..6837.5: 15.74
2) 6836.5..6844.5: 15.77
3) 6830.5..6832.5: 20.72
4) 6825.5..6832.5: 18.54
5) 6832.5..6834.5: 17.42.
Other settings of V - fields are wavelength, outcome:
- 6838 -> 22.82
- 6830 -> 26.4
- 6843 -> 26.05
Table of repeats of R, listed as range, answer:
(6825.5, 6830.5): 22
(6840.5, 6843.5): 22.3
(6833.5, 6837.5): 17.1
